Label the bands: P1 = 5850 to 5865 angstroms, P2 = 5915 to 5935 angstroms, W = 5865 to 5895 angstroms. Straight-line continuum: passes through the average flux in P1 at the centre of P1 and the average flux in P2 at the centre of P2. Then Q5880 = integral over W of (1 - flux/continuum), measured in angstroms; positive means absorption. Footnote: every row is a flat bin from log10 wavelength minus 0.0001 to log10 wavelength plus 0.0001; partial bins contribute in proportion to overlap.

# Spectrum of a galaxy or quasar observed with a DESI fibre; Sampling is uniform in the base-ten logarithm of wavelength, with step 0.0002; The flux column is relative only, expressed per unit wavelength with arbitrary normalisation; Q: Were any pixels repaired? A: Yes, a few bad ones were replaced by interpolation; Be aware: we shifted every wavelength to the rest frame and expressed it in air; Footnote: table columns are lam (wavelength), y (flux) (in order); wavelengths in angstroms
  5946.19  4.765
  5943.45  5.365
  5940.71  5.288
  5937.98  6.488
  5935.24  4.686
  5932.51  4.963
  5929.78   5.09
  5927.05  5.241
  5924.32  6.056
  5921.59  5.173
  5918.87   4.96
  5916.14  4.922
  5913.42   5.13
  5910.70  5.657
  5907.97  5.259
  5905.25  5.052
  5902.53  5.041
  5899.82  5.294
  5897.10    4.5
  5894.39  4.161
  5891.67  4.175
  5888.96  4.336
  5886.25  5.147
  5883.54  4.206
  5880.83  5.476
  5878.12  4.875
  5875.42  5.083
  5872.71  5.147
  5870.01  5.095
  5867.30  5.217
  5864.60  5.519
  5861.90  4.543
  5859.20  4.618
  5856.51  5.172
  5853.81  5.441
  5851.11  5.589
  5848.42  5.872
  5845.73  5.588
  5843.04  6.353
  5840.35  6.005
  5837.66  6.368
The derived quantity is 1.7 angstroms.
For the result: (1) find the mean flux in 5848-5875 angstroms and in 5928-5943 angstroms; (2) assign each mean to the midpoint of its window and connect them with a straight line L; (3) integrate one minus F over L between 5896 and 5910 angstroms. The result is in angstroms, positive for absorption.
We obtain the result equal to 0.50 angstroms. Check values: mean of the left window 5.19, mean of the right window 5.31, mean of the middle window 5.07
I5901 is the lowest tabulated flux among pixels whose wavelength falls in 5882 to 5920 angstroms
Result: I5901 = 4.161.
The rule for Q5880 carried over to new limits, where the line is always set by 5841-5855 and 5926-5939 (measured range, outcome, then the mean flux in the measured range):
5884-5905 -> 3.17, 4.67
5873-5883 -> 0.95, 5.07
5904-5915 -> 0.27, 5.27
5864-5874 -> 0.76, 5.22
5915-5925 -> 0.20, 5.23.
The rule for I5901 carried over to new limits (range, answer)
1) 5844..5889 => 4.206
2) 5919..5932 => 5.09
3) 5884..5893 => 4.175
